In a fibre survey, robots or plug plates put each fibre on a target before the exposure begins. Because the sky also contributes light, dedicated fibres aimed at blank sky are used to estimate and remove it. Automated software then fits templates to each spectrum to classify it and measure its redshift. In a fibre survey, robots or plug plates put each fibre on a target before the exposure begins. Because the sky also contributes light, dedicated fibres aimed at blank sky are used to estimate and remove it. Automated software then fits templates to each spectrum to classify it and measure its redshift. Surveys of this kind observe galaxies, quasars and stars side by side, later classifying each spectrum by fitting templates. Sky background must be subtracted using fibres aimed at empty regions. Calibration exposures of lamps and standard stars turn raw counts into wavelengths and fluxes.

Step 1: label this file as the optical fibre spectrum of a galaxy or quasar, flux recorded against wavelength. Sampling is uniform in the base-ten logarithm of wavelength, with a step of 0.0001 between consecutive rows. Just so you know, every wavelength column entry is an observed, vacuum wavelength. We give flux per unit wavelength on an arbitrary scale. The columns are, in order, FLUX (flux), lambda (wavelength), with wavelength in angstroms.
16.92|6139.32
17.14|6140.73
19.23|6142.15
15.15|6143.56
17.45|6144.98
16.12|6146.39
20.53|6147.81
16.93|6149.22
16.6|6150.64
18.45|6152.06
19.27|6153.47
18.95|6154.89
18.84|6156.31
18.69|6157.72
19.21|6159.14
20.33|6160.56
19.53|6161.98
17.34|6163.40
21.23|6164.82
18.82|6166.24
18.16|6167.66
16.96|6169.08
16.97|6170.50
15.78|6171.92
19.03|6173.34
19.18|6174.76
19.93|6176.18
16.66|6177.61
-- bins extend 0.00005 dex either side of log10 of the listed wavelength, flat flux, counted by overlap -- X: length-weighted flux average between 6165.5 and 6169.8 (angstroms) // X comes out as 18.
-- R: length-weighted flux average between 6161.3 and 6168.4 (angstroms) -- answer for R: 19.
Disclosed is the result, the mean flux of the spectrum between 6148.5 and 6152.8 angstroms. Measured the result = 17.4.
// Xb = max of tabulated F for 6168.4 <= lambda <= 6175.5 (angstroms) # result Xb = 19.18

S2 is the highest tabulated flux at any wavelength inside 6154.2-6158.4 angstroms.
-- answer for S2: 18.95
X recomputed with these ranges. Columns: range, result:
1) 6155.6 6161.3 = 19.3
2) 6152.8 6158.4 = 18.9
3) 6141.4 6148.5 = 17.7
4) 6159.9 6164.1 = 19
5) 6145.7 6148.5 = 18.3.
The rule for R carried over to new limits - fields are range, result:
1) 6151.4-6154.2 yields 18.9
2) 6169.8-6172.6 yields 16.4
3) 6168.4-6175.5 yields 17.6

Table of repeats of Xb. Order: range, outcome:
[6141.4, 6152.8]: 20.53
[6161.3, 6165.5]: 21.23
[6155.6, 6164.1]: 20.33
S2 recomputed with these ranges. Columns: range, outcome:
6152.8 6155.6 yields 19.27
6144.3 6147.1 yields 17.45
